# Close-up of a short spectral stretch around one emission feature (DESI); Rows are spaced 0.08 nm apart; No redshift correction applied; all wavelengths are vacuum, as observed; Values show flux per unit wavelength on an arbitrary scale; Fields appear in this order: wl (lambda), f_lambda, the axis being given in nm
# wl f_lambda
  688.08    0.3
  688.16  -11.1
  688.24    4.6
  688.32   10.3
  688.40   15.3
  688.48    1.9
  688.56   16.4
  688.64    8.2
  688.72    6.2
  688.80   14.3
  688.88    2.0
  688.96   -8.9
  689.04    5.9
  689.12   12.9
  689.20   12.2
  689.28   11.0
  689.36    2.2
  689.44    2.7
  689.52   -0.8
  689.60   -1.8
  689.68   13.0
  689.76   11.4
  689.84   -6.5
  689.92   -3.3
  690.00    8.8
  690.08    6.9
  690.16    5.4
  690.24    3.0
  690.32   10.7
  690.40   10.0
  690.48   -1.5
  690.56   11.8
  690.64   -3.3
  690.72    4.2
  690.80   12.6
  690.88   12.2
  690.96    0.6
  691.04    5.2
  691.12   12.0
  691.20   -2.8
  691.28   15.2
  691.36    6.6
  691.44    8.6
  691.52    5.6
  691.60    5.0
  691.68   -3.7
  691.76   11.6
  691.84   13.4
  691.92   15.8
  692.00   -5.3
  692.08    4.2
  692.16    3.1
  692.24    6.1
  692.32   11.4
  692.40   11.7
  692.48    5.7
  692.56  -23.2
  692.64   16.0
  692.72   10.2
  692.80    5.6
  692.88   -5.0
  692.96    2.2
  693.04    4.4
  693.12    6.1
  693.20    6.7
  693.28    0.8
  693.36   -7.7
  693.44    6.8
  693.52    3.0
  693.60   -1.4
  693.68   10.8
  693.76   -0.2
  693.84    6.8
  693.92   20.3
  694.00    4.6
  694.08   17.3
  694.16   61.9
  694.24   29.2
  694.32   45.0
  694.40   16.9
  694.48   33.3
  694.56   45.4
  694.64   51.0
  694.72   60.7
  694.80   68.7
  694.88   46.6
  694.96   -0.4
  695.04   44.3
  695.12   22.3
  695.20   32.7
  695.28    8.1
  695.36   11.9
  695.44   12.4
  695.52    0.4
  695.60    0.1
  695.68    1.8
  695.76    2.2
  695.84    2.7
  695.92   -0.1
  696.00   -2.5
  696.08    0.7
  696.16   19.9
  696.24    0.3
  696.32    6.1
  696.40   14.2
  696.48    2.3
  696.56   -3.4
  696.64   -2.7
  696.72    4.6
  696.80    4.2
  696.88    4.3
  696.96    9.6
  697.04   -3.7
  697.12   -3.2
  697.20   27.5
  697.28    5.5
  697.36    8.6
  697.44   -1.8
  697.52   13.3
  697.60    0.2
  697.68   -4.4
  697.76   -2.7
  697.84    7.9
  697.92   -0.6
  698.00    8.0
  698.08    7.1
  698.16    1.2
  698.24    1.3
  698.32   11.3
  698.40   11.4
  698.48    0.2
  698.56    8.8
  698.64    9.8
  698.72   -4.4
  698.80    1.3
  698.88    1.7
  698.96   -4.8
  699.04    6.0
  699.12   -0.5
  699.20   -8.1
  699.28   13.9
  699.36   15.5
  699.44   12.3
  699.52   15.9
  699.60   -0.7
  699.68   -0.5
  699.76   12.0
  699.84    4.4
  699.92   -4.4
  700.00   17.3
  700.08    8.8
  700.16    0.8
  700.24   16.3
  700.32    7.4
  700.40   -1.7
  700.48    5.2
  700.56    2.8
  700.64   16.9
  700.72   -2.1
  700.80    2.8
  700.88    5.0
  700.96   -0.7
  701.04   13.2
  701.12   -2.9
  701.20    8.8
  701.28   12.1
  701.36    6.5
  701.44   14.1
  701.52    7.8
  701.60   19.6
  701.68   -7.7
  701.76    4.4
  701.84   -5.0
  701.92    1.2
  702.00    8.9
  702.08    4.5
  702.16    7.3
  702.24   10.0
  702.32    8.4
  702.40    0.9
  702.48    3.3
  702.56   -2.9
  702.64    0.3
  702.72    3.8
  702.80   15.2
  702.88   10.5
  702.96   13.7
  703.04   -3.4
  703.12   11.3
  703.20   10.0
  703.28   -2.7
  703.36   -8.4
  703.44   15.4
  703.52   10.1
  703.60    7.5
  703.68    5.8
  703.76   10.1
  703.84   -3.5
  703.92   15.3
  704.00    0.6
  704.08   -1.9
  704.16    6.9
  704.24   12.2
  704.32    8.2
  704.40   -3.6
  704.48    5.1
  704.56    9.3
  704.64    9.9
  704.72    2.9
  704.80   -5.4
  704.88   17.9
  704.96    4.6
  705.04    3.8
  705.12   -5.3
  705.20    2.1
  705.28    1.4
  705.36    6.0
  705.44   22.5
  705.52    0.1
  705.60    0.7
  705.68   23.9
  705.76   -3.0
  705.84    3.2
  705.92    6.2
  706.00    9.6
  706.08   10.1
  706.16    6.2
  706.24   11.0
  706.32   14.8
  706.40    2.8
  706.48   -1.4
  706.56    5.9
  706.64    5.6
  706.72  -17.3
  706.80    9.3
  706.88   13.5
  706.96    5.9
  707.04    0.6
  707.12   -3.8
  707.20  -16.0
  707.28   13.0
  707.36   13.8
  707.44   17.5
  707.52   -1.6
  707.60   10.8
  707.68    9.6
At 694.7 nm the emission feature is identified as [O II]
